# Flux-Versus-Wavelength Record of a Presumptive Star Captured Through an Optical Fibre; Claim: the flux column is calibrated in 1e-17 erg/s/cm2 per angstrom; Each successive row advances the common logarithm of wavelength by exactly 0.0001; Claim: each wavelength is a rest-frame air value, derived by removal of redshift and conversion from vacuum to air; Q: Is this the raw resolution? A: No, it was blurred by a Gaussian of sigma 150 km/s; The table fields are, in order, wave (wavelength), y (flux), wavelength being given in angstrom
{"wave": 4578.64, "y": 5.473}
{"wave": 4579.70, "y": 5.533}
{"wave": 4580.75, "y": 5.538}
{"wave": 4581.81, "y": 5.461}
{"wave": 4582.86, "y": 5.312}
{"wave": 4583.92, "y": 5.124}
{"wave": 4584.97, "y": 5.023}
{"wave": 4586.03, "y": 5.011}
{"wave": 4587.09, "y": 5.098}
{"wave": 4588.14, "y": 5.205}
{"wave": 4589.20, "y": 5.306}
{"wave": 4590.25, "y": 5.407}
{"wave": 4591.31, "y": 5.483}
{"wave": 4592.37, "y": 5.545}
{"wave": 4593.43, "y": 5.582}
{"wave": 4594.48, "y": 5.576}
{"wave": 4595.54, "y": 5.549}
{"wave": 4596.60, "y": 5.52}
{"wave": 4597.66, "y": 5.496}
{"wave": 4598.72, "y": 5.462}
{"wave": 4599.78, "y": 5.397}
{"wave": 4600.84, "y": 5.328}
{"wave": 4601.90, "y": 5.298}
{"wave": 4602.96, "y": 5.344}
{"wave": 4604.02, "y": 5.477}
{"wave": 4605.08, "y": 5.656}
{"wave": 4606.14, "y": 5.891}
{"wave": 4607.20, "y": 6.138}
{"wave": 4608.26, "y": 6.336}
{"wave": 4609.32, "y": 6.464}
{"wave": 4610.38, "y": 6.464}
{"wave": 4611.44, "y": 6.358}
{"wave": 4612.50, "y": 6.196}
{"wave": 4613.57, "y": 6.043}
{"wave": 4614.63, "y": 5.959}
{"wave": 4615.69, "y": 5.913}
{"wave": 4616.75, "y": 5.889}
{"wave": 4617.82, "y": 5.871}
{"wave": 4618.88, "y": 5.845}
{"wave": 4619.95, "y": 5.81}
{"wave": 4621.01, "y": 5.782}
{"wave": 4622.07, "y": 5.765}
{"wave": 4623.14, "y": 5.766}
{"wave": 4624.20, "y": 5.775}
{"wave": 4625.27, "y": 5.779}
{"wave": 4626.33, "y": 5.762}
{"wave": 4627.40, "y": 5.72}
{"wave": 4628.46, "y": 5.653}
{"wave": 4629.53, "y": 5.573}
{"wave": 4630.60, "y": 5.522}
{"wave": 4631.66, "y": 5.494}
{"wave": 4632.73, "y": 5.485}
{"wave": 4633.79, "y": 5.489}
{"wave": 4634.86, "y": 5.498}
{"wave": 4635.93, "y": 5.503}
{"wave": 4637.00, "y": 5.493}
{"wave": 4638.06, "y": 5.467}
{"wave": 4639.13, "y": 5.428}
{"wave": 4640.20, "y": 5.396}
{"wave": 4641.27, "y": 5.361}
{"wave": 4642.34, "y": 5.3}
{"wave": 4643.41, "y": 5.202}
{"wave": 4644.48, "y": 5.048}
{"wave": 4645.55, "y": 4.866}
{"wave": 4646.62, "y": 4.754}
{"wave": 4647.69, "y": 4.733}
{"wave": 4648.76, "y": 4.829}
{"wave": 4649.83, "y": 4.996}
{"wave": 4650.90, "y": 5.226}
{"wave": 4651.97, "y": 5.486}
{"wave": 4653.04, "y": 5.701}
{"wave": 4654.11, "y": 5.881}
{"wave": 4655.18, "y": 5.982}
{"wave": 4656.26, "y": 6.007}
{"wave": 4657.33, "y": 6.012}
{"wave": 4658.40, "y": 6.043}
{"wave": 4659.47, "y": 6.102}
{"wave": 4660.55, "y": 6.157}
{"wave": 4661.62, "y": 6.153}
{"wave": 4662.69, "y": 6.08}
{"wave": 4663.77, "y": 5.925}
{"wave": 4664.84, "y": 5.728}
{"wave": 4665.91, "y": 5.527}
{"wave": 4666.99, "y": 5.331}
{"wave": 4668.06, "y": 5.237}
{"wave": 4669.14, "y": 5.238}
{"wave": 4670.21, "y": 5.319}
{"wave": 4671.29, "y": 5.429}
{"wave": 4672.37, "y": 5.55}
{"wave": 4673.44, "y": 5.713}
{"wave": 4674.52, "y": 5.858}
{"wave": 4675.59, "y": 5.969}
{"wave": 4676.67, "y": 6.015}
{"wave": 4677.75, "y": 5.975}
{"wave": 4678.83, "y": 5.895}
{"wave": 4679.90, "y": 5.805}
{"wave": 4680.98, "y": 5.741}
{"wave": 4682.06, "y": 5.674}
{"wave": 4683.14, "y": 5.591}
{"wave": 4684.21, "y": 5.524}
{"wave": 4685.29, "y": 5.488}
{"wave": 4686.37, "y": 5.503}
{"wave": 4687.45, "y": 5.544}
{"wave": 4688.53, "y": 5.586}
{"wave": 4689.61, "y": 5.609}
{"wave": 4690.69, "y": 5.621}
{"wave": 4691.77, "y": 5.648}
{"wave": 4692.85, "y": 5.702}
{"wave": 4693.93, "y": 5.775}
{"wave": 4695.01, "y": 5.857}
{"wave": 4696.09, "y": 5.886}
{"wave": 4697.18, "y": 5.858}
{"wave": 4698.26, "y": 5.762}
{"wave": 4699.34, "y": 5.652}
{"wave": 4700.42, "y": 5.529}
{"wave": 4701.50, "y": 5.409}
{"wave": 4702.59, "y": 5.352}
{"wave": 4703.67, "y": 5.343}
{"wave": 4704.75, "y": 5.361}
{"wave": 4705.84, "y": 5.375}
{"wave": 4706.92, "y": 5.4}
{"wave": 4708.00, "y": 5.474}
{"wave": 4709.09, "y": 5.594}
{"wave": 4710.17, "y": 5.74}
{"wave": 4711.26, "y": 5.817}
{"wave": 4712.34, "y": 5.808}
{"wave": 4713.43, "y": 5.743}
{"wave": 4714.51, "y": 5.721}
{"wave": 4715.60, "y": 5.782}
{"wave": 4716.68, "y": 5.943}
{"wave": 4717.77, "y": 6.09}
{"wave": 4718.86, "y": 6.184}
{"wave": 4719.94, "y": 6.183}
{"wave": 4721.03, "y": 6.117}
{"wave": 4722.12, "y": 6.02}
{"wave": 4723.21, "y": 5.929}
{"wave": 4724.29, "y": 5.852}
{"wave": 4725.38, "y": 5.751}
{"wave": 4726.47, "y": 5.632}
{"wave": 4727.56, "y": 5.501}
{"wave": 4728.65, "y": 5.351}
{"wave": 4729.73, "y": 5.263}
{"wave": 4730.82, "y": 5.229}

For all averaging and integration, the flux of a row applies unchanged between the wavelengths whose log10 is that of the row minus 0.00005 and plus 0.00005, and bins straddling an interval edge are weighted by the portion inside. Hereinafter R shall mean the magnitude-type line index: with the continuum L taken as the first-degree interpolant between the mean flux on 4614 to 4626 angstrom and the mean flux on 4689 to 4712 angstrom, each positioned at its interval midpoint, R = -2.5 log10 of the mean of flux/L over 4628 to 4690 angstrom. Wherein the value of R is 0.03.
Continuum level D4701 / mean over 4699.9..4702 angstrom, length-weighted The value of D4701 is 5.48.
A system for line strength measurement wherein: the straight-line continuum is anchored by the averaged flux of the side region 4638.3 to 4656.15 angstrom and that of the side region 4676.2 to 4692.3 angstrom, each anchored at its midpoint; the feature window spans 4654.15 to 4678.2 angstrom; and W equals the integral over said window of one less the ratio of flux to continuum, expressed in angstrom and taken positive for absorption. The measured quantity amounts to -1.3 angstrom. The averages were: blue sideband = 5.28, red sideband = 5.68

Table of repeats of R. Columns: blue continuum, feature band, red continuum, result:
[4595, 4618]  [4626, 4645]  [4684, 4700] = 0.06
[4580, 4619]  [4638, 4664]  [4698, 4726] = 0.03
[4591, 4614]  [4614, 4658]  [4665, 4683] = 0.03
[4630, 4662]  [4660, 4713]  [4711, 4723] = 0.02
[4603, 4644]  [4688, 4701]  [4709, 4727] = 0.03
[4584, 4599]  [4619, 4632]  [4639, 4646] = -0.09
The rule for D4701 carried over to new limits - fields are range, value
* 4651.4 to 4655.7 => 5.76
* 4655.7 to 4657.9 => 6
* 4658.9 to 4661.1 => 6.13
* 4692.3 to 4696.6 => 5.81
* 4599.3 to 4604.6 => 5.37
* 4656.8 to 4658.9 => 6.03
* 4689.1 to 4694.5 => 5.67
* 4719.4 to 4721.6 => 6.14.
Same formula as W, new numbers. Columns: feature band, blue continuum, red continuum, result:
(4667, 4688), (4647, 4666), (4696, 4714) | 0.08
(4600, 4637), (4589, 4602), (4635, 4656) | -2.66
